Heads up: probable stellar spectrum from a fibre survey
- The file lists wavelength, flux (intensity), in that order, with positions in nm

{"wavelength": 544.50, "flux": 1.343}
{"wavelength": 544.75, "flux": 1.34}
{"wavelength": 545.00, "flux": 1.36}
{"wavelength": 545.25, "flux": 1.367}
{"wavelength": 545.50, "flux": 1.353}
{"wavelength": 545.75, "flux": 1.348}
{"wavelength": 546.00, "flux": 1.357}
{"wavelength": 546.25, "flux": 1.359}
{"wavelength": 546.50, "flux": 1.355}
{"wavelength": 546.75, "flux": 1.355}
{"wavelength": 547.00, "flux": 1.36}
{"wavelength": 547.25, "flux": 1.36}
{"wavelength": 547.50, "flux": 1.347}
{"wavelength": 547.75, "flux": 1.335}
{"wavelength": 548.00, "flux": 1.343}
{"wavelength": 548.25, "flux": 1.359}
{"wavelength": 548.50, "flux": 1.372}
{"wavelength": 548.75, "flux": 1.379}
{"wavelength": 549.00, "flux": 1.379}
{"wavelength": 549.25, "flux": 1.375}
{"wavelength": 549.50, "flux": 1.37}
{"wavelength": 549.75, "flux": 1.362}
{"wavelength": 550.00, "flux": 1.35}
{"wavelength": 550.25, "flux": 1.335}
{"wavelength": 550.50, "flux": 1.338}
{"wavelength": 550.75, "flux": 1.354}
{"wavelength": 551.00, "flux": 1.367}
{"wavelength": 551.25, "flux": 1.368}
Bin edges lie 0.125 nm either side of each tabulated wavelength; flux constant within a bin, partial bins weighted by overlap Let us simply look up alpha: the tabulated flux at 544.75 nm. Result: 1.34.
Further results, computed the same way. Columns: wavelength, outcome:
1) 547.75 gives 1.335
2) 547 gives 1.36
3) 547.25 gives 1.36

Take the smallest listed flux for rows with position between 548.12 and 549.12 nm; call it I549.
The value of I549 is 1.359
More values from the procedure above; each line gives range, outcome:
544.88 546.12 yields 1.348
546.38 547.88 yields 1.335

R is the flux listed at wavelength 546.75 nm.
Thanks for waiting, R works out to 1.355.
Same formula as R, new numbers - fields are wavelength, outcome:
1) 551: 1.367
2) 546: 1.357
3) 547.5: 1.347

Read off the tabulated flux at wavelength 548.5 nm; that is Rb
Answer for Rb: 1.372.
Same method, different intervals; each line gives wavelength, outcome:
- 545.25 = 1.367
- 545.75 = 1.348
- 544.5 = 1.343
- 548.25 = 1.359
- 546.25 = 1.359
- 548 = 1.343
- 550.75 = 1.354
